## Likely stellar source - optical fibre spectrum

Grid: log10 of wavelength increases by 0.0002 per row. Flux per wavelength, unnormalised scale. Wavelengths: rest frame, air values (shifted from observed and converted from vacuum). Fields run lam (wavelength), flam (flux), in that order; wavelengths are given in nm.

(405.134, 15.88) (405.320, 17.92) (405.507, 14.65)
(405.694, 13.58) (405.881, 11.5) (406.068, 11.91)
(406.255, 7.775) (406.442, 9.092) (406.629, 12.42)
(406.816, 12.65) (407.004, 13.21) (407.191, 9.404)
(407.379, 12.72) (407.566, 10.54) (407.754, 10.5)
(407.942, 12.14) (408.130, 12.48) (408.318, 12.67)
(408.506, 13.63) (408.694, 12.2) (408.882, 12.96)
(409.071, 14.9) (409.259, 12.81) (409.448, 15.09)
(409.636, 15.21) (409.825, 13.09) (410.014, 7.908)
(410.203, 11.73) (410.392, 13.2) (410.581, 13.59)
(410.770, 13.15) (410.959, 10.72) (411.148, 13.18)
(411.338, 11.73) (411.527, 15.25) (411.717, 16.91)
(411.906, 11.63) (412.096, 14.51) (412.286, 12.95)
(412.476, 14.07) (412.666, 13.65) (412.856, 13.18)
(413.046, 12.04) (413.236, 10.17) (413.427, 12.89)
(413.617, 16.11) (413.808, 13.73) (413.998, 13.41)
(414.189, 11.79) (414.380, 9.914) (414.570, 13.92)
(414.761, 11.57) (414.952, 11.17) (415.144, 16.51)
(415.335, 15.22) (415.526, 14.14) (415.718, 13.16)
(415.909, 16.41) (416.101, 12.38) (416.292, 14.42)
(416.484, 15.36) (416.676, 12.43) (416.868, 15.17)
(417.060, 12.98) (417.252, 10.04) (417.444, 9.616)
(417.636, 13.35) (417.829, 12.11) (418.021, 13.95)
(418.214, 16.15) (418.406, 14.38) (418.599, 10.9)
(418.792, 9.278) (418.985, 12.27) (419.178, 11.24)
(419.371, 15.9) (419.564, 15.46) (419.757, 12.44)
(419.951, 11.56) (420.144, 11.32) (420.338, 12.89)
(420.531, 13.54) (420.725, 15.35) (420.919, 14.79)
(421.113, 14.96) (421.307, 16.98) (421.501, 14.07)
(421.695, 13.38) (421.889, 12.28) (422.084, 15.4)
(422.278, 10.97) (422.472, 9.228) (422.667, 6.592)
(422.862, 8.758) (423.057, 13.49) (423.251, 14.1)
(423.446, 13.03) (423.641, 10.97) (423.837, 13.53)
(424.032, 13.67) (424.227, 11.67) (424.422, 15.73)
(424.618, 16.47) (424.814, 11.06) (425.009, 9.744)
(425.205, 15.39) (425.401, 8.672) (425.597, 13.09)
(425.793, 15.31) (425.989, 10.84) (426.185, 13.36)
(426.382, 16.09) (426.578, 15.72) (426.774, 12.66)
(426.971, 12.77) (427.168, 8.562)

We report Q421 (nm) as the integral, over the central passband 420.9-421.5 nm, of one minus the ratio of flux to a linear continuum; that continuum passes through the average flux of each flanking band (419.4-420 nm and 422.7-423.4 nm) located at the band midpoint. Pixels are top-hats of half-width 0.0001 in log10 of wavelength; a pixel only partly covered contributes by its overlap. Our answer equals -0.13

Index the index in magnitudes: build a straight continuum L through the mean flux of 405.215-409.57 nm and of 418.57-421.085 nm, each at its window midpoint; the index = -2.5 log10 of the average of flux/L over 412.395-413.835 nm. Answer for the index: -0.041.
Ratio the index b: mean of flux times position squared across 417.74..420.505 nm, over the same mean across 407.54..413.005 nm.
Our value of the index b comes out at 1.03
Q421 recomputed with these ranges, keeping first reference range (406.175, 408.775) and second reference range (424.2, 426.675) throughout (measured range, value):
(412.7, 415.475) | -0.18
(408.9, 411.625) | -0.26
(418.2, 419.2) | 0.04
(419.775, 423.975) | 0.09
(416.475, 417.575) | 0.01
